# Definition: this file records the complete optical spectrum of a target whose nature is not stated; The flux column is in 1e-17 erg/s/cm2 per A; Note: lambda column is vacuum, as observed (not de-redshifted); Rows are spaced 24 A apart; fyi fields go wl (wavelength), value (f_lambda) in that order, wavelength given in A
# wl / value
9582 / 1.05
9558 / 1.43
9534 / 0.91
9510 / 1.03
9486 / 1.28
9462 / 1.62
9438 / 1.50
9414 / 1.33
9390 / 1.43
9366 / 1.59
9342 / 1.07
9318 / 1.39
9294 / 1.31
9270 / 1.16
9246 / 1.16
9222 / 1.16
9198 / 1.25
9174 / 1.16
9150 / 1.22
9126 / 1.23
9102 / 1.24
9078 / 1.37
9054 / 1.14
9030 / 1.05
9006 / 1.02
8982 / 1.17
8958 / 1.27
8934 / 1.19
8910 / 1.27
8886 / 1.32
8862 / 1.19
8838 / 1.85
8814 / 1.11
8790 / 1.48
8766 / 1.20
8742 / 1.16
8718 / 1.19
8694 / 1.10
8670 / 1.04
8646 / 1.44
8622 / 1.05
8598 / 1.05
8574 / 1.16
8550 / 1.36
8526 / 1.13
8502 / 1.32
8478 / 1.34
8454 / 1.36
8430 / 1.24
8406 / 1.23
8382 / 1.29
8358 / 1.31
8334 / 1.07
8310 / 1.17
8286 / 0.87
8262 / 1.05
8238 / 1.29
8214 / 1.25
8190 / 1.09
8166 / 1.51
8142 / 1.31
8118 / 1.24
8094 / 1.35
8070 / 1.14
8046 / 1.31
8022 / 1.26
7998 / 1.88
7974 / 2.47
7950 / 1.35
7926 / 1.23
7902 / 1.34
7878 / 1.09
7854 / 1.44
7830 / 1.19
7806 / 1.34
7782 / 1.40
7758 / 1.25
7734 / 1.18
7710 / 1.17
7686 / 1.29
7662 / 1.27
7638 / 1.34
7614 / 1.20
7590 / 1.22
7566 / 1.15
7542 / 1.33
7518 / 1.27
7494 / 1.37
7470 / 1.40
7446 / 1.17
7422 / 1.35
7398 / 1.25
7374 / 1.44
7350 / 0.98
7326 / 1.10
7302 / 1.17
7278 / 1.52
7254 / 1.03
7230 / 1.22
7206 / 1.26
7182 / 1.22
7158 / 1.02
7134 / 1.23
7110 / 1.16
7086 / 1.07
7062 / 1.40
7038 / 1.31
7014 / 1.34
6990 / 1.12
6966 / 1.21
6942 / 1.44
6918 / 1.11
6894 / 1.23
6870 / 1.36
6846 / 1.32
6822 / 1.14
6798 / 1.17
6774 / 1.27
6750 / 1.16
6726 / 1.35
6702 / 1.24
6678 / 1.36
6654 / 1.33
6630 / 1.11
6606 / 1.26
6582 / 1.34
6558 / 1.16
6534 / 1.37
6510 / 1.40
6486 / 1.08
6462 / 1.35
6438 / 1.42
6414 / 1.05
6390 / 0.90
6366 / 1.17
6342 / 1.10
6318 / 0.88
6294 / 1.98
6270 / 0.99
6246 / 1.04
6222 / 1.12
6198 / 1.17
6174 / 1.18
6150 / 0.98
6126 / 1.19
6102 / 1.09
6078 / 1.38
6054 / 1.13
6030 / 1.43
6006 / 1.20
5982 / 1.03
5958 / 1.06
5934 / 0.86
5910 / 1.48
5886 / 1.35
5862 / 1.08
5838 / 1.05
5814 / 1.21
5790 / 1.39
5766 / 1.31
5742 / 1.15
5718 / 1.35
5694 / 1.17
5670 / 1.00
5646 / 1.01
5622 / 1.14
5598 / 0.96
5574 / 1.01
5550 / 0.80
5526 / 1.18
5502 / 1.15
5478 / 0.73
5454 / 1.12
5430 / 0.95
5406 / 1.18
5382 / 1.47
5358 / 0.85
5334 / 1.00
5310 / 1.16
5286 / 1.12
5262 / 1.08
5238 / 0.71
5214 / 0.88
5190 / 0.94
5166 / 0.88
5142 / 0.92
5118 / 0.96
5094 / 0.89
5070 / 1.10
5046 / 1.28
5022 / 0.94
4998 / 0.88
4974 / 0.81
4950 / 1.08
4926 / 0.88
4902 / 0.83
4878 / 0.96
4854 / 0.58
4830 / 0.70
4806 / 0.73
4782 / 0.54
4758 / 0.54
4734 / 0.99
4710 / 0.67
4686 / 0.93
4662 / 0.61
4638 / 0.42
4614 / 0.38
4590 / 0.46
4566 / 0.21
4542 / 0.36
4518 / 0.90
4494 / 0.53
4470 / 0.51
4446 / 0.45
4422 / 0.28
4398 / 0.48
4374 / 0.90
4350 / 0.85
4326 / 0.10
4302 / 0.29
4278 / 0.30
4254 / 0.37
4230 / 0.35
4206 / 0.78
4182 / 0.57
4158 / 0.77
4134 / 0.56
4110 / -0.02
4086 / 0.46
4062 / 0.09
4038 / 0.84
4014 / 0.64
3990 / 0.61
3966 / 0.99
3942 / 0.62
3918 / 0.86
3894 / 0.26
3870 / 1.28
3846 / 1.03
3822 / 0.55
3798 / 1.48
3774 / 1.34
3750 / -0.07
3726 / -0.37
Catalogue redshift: 0.214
